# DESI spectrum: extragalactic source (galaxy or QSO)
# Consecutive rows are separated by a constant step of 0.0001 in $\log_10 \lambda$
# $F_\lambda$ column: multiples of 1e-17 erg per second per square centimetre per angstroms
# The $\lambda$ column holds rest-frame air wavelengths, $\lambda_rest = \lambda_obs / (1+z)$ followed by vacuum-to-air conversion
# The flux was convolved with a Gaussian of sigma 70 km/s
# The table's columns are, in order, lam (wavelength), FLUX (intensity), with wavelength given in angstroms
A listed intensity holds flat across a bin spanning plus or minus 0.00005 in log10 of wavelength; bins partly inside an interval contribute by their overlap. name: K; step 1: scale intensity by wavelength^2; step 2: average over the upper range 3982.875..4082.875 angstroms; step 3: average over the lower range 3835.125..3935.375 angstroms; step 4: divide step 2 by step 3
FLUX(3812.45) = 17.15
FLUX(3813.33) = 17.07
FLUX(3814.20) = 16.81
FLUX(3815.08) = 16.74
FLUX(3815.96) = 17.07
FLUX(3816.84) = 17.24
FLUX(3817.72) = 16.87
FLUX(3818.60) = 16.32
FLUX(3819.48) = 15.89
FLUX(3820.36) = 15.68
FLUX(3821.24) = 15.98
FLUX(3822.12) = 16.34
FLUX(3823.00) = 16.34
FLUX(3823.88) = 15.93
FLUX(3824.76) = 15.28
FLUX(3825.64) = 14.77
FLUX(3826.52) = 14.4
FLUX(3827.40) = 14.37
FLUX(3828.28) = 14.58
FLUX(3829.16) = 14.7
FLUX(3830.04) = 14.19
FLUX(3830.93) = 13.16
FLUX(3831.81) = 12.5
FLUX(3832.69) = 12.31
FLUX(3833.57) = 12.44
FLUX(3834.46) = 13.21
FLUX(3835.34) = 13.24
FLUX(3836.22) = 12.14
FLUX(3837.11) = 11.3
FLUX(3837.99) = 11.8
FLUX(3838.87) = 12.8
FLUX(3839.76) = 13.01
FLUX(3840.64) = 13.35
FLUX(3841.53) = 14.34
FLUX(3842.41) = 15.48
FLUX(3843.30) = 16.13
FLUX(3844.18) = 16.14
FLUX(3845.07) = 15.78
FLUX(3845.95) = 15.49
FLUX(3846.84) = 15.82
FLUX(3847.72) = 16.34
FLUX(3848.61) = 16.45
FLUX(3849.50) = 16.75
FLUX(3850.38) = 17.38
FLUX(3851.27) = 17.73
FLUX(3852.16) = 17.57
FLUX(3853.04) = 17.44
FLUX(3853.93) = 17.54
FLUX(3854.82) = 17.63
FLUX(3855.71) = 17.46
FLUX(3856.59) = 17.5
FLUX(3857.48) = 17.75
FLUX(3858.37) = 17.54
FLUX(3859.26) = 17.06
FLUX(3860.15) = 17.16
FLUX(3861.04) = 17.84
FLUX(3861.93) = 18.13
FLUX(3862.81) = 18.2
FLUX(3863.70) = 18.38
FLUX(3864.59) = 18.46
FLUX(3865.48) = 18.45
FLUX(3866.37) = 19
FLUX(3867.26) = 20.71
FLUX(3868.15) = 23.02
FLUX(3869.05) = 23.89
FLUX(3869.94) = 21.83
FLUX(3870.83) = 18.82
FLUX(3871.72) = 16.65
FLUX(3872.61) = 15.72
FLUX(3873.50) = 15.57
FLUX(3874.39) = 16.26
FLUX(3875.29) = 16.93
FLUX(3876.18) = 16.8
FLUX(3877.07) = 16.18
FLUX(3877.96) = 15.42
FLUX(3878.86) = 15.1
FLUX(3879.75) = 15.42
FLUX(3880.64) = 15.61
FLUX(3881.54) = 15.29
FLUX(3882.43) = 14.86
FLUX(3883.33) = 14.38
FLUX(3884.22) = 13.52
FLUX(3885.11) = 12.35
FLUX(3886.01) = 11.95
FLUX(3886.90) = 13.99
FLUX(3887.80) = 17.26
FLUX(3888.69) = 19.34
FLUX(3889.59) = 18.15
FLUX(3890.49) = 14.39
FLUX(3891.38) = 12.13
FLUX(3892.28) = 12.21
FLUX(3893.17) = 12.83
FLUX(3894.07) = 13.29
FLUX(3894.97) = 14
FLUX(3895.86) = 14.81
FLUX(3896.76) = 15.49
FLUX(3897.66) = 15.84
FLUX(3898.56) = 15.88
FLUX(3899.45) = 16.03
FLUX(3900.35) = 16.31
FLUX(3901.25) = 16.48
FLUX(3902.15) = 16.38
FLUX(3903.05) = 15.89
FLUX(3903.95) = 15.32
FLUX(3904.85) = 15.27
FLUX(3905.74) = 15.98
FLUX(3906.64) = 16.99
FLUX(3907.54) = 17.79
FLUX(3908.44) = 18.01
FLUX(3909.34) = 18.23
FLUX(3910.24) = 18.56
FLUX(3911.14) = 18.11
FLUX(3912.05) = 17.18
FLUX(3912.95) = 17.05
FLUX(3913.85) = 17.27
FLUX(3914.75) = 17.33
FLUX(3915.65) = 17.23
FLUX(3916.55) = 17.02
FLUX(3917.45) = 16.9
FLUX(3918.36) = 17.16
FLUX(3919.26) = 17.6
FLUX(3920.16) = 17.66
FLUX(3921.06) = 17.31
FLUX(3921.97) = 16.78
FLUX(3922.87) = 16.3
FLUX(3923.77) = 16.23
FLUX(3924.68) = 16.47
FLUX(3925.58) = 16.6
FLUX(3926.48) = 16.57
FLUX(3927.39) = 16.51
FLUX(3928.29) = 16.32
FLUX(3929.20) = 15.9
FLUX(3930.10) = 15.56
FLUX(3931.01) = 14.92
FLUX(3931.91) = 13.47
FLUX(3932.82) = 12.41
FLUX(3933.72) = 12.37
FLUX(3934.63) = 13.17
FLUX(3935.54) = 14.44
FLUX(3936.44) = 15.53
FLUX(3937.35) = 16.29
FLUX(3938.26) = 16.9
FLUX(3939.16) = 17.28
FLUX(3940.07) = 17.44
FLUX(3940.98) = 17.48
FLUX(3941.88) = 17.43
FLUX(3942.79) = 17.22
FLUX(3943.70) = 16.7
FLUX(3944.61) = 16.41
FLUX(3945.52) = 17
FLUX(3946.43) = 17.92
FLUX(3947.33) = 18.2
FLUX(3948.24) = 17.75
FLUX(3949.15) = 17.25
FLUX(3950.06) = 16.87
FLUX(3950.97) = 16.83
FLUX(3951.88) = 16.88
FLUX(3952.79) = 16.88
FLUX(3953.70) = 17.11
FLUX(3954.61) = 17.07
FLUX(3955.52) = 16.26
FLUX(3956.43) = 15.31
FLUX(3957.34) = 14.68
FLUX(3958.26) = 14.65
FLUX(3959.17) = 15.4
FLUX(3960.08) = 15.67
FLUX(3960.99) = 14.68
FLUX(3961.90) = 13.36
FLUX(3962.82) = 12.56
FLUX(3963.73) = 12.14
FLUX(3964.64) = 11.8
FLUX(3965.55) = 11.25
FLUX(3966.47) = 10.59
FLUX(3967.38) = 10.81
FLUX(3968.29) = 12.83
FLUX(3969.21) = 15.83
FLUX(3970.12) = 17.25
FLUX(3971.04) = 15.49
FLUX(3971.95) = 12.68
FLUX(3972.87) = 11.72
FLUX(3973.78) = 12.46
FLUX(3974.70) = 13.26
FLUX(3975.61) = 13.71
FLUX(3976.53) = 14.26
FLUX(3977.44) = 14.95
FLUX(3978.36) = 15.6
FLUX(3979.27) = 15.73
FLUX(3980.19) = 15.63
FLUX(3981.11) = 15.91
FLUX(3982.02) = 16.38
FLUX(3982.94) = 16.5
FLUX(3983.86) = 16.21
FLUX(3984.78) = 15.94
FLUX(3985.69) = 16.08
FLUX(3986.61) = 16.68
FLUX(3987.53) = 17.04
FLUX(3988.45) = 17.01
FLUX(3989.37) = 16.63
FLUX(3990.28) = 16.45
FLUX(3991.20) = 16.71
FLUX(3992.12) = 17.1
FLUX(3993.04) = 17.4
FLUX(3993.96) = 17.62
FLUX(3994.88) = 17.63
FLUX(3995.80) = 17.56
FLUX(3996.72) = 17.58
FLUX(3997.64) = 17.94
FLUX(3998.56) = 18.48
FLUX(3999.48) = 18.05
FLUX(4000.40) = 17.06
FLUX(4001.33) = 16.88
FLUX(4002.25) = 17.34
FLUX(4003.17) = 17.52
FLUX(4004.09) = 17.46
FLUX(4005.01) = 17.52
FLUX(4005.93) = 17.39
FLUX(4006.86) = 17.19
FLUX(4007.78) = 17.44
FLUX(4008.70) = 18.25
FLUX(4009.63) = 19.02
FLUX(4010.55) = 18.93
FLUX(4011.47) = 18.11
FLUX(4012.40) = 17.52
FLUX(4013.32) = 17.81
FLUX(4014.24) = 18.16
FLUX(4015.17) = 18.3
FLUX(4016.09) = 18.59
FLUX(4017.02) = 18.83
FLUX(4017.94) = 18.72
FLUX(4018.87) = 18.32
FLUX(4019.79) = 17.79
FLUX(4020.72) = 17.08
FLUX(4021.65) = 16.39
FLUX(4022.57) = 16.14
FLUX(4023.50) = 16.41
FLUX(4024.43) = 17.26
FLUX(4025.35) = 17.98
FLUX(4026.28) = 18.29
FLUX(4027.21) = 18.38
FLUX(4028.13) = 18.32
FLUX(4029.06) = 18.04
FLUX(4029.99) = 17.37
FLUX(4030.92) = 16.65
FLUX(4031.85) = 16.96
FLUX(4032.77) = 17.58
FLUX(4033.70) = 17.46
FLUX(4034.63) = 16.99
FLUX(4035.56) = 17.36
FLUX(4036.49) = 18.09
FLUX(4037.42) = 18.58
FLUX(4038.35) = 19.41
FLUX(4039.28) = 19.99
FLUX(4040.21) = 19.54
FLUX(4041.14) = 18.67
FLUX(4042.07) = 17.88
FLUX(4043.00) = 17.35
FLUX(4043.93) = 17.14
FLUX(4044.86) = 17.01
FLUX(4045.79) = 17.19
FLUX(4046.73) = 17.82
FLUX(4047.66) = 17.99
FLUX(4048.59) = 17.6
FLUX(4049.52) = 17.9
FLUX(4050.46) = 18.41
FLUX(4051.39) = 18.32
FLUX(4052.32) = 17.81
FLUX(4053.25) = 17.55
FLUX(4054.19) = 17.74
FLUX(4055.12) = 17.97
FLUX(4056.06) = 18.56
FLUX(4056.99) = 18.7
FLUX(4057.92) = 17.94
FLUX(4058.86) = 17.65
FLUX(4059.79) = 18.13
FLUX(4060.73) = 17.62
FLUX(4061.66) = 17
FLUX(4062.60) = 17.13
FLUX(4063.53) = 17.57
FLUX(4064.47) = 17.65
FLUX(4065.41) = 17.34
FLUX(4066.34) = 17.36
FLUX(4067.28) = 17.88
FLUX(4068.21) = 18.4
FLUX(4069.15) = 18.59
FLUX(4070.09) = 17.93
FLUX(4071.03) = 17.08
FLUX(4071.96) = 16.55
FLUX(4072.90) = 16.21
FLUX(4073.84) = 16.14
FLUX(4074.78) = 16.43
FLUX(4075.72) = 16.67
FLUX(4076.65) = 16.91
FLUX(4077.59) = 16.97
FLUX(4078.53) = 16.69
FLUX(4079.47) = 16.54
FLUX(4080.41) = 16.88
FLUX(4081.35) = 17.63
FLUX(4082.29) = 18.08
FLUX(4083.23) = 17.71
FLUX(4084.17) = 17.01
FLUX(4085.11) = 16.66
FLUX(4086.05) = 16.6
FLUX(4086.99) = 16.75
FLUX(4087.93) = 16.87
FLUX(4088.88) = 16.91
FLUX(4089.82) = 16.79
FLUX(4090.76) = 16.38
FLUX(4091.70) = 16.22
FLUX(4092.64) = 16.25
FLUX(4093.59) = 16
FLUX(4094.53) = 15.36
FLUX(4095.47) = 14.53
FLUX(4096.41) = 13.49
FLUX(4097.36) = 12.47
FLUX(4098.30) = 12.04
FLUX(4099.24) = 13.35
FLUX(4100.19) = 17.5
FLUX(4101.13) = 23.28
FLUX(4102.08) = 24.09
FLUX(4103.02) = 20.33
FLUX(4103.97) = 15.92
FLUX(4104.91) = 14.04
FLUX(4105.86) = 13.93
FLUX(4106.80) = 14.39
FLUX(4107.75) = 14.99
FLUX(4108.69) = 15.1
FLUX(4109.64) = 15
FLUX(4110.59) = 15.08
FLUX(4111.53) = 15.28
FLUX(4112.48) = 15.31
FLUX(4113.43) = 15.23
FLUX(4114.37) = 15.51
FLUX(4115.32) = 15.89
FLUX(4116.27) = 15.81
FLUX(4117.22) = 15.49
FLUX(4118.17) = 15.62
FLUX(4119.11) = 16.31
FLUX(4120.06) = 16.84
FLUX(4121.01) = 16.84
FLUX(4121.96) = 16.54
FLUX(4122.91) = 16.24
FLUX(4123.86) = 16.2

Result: 1.17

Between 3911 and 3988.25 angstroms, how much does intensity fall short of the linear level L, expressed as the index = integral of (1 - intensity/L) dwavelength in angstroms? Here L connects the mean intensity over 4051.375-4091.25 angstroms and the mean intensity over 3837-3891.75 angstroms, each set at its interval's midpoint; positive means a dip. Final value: 5.4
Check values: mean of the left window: 16.5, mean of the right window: 17.3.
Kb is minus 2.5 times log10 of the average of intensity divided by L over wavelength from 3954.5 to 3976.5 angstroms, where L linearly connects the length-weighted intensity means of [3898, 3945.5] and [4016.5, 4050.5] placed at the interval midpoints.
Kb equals 0.23 mag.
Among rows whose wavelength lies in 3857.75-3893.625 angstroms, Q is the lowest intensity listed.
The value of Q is 11.95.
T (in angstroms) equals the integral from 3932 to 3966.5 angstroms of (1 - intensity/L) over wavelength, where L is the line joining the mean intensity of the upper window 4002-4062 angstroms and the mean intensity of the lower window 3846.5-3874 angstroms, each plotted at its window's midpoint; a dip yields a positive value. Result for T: 4.6 angstroms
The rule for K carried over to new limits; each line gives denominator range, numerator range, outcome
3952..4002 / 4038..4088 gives 1.19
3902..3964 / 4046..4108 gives 1.12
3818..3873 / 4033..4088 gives 1.21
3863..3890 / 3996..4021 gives 1.13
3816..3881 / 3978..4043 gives 1.17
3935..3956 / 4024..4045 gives 1.11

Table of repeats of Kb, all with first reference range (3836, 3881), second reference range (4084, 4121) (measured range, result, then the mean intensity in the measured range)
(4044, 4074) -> -0.10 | 17.7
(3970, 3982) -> 0.13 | 14.5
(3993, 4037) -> -0.09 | 17.7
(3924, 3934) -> 0.09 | 15.3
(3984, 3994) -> -0.02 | 16.7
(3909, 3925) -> -0.04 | 17.2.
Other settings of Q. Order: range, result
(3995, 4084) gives 16.14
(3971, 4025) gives 11.72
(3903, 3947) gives 12.37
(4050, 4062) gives 17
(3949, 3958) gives 14.68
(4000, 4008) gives 16.88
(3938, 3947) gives 16.41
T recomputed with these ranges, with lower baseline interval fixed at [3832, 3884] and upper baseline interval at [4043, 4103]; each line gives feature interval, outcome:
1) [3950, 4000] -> 4.11 angstroms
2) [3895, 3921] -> -0.29 angstroms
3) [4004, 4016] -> -0.72 angstroms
